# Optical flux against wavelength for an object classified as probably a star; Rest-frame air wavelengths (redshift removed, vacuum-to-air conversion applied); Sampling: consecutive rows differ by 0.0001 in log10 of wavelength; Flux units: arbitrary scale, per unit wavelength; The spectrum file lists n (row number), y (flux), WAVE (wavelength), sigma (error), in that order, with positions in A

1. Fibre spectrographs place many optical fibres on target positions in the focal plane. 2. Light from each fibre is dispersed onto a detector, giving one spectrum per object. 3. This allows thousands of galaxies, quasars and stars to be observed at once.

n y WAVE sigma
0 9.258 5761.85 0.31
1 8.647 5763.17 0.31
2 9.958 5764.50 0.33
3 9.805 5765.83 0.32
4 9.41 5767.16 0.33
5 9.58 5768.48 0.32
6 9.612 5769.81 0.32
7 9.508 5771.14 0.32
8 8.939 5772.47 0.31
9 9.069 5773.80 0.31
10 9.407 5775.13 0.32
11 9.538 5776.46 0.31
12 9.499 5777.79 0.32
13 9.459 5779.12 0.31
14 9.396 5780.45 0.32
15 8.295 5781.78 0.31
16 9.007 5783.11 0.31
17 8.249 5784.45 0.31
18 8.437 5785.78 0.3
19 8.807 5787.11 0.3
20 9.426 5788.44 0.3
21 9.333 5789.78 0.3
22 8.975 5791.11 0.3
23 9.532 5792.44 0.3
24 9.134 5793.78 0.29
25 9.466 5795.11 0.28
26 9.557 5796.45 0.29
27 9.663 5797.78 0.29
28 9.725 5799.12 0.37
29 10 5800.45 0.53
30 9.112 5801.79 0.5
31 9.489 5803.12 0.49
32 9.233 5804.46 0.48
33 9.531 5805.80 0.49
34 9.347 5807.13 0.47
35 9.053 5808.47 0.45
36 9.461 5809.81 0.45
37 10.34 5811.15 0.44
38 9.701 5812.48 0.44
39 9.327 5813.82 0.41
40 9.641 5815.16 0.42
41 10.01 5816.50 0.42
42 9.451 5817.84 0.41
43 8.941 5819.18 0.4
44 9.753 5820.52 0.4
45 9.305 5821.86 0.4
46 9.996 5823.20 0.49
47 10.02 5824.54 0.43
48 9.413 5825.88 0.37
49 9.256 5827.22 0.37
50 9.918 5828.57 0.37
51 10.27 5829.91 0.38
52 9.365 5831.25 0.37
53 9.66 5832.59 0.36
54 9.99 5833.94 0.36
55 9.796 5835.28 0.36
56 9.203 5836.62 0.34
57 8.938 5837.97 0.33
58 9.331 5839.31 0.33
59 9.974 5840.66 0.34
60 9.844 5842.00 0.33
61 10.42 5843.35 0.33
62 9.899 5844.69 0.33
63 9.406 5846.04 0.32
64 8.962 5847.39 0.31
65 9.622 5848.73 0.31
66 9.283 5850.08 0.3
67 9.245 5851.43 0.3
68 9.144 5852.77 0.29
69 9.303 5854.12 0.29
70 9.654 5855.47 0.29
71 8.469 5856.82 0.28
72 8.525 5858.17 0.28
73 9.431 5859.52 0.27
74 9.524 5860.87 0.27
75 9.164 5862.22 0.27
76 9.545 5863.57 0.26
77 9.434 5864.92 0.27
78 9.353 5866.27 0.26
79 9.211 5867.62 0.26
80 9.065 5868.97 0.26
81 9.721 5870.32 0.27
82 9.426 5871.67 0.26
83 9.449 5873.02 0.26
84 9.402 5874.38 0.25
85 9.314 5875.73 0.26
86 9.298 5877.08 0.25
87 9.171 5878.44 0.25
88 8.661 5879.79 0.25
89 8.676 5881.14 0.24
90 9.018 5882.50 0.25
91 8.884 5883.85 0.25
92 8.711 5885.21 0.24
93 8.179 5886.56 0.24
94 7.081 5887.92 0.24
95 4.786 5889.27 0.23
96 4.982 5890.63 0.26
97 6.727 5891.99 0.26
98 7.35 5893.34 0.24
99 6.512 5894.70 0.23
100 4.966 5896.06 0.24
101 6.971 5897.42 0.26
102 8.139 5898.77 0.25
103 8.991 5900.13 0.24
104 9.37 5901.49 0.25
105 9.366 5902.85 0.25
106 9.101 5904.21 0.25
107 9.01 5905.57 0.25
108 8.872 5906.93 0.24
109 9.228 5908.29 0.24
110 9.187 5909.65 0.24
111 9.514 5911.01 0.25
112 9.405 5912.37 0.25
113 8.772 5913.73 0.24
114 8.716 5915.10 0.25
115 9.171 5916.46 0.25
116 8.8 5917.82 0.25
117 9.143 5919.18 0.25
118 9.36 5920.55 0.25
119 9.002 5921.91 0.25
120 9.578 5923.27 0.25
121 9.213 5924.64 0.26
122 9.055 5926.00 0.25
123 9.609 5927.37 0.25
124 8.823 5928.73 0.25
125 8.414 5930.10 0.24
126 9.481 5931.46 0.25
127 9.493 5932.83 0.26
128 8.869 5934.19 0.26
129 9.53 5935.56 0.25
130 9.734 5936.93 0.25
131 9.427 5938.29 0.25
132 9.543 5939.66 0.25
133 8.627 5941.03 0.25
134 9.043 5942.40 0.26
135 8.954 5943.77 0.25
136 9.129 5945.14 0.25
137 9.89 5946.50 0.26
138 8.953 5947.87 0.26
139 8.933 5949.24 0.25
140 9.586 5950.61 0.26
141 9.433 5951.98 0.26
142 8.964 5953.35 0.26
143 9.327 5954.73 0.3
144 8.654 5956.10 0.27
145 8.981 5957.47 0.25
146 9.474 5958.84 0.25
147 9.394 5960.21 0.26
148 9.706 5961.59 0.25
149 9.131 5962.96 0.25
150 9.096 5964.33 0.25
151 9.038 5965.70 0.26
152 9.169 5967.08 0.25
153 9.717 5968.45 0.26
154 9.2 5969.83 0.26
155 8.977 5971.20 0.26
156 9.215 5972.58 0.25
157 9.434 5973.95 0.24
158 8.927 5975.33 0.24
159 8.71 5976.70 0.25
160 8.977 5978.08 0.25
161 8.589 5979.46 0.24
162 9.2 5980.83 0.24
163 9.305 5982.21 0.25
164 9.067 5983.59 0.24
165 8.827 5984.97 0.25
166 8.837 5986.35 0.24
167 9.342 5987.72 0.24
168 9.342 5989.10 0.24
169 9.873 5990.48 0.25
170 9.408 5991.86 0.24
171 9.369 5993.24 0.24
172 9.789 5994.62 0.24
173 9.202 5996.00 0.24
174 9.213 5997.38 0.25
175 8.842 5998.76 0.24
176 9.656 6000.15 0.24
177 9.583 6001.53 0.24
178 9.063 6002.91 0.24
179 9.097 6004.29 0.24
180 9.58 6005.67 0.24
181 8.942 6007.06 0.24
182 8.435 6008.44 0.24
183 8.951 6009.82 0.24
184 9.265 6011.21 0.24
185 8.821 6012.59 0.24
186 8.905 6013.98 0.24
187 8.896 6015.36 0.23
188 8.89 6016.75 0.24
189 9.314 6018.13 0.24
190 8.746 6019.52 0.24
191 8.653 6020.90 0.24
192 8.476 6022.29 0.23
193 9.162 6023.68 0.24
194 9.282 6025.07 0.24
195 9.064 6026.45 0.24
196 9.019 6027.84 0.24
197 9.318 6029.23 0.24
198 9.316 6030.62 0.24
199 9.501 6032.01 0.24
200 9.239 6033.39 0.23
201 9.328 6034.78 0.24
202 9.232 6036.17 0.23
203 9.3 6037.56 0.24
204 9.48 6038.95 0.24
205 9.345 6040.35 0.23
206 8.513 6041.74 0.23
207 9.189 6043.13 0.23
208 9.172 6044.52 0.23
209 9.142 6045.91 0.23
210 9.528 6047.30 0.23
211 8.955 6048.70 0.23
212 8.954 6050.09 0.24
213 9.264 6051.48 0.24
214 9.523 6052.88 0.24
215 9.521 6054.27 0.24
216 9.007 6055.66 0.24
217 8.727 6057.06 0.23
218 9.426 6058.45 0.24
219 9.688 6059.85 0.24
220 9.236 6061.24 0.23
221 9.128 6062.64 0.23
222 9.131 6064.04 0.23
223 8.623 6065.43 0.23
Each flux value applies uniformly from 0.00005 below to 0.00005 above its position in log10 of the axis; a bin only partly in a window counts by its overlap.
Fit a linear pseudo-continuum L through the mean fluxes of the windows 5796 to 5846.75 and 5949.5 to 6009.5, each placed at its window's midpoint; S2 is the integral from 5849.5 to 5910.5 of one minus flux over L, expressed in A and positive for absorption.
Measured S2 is 5.57 A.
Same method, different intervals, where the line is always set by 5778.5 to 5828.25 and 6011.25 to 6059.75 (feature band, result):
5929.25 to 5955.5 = 0.0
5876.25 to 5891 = 2.0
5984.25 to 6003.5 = -0.3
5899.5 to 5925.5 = 0.3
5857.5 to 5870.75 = 0.0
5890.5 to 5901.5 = 2.6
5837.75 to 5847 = -0.4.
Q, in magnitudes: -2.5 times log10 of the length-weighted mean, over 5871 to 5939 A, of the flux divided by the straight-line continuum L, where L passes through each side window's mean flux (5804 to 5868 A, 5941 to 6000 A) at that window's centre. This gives 0.08 mag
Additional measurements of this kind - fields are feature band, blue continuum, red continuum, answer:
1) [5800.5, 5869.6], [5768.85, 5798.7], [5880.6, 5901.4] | -0.14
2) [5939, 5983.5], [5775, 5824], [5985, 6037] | 0.01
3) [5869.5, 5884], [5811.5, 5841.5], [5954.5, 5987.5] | 0.03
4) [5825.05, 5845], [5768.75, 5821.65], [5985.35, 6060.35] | -0.04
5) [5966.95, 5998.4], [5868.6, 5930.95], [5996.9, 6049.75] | -0.03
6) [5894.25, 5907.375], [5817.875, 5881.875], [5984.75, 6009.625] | 0.15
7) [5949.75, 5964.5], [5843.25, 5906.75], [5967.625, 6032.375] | -0.03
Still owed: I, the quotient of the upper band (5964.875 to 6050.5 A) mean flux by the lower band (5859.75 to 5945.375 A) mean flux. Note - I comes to 1.0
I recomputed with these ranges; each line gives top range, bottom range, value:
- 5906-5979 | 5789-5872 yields 0.97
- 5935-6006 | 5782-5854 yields 0.98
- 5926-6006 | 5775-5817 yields 0.99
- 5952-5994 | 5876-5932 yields 1.08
